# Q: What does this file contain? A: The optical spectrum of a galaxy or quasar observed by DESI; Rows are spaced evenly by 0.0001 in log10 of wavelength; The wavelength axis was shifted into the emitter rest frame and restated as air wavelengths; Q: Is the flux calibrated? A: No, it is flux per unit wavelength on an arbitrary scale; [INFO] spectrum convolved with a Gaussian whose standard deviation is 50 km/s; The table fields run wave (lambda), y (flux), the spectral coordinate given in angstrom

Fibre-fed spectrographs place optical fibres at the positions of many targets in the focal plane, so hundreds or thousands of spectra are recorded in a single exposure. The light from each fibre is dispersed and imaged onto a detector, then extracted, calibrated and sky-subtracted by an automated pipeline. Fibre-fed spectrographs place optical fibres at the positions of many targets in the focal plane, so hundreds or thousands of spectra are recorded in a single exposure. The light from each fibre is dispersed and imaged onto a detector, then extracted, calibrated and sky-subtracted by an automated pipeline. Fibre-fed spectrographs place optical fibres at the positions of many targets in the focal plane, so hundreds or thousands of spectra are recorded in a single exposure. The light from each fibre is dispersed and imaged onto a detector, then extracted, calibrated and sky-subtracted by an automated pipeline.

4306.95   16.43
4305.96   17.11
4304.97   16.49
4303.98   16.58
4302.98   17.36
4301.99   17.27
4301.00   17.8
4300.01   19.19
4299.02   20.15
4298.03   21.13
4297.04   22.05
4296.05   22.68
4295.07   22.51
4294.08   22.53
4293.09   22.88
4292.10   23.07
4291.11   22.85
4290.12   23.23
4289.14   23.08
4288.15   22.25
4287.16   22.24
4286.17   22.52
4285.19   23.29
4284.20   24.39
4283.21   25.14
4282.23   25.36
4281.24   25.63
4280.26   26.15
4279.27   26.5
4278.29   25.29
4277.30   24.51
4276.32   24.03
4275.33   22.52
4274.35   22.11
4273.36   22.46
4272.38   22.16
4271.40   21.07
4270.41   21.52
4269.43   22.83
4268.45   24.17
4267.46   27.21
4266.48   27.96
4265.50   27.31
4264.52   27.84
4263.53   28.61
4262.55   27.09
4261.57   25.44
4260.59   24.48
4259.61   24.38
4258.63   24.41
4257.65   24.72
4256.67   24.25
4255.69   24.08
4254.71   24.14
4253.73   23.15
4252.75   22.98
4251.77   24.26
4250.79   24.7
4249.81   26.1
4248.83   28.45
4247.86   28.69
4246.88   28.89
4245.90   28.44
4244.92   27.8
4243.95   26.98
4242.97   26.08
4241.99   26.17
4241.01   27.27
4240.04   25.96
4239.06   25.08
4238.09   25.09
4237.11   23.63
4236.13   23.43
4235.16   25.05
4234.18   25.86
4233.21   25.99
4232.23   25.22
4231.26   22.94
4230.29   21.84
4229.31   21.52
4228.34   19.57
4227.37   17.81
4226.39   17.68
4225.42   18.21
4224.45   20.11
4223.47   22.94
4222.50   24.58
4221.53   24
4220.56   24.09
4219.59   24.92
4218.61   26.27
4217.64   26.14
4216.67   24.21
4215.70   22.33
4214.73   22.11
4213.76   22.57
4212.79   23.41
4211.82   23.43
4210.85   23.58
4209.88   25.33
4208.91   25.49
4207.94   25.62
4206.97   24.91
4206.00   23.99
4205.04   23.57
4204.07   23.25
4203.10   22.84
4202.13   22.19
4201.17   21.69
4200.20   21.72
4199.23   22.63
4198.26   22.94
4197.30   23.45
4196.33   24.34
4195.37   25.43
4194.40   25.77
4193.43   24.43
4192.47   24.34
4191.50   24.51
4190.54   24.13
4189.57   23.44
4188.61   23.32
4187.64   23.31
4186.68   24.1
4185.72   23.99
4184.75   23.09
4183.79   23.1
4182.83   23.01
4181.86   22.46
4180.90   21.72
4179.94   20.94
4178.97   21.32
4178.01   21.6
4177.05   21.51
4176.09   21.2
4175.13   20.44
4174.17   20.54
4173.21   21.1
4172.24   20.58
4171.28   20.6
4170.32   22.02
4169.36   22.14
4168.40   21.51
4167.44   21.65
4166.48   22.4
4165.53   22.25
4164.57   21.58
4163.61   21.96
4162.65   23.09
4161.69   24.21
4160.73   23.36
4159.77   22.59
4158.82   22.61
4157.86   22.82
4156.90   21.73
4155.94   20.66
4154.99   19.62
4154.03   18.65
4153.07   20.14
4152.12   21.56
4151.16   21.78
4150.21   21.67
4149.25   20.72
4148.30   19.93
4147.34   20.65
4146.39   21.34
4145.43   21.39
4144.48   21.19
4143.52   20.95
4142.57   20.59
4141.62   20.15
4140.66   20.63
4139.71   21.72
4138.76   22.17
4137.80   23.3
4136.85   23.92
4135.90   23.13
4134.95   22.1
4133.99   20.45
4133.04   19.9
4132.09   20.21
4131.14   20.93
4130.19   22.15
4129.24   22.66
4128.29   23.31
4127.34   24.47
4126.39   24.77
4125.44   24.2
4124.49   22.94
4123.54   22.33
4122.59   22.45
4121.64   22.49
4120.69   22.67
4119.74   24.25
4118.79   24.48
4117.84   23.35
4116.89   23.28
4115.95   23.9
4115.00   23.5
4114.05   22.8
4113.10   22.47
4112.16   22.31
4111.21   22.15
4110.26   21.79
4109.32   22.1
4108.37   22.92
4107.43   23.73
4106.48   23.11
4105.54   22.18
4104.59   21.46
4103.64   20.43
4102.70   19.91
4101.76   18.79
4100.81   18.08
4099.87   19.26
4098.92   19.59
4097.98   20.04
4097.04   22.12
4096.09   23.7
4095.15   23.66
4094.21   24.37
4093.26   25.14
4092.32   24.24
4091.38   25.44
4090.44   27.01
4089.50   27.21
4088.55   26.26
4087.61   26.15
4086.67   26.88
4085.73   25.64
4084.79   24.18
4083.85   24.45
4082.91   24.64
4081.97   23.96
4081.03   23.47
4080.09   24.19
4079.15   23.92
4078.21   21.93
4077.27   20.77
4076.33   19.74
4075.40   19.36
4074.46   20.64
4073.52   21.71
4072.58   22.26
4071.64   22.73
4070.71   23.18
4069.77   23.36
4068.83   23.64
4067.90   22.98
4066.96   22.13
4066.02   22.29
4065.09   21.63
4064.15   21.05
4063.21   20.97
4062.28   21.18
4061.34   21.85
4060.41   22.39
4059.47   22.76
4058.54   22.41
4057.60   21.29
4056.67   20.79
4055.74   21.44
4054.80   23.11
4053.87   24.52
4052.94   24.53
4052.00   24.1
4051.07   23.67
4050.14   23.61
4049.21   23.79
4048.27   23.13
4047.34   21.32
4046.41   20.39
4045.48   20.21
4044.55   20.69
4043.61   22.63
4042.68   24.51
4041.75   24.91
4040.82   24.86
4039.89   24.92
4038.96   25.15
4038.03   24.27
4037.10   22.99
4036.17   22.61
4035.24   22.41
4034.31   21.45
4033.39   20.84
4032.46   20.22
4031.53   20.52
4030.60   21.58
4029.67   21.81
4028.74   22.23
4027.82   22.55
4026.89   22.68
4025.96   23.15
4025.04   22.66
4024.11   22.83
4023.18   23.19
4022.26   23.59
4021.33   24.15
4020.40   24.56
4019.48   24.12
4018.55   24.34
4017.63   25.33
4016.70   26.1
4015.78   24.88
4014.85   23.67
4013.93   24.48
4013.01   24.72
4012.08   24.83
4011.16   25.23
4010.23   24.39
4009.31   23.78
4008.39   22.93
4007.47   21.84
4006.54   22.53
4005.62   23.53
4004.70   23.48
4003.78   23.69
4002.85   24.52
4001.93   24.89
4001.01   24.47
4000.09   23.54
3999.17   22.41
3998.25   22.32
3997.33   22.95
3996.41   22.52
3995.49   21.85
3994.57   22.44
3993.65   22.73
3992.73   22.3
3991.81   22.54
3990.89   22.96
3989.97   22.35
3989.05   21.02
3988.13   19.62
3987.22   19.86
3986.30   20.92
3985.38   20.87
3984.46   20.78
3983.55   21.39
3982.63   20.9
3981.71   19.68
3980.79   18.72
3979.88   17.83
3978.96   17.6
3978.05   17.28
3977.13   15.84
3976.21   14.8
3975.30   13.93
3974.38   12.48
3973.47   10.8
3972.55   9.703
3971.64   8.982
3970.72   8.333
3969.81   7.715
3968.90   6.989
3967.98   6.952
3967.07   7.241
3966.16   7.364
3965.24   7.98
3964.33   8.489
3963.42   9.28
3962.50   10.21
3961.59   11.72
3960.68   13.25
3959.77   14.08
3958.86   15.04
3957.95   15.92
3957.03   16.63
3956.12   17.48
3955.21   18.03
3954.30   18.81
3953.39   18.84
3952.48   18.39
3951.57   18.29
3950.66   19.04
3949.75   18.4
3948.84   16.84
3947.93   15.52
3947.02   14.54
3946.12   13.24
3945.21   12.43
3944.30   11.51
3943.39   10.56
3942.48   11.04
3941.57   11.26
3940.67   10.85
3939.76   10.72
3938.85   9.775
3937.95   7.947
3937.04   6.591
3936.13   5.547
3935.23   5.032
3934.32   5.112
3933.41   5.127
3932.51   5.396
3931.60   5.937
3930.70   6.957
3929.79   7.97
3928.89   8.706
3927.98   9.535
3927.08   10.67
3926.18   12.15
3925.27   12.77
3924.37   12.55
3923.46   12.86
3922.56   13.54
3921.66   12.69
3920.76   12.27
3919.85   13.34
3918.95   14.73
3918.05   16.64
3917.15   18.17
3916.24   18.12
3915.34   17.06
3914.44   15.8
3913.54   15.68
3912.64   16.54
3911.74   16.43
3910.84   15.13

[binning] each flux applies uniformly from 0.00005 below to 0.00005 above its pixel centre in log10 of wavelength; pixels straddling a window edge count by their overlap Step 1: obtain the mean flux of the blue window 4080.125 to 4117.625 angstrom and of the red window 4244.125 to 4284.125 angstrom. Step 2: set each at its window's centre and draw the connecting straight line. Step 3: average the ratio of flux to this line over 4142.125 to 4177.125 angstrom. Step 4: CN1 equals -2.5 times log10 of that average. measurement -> 0.12 mag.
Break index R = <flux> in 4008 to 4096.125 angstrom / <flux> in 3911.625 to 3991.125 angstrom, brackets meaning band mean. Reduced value 1.72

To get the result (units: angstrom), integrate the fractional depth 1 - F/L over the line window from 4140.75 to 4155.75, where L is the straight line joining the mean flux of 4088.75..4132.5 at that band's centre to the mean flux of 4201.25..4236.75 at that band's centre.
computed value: 1.5 angstrom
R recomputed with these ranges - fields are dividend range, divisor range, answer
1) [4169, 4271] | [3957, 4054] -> 1.18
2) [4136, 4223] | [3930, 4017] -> 1.37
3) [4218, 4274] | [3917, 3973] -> 2.11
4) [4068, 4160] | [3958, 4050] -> 1.12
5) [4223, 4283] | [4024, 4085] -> 1.09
